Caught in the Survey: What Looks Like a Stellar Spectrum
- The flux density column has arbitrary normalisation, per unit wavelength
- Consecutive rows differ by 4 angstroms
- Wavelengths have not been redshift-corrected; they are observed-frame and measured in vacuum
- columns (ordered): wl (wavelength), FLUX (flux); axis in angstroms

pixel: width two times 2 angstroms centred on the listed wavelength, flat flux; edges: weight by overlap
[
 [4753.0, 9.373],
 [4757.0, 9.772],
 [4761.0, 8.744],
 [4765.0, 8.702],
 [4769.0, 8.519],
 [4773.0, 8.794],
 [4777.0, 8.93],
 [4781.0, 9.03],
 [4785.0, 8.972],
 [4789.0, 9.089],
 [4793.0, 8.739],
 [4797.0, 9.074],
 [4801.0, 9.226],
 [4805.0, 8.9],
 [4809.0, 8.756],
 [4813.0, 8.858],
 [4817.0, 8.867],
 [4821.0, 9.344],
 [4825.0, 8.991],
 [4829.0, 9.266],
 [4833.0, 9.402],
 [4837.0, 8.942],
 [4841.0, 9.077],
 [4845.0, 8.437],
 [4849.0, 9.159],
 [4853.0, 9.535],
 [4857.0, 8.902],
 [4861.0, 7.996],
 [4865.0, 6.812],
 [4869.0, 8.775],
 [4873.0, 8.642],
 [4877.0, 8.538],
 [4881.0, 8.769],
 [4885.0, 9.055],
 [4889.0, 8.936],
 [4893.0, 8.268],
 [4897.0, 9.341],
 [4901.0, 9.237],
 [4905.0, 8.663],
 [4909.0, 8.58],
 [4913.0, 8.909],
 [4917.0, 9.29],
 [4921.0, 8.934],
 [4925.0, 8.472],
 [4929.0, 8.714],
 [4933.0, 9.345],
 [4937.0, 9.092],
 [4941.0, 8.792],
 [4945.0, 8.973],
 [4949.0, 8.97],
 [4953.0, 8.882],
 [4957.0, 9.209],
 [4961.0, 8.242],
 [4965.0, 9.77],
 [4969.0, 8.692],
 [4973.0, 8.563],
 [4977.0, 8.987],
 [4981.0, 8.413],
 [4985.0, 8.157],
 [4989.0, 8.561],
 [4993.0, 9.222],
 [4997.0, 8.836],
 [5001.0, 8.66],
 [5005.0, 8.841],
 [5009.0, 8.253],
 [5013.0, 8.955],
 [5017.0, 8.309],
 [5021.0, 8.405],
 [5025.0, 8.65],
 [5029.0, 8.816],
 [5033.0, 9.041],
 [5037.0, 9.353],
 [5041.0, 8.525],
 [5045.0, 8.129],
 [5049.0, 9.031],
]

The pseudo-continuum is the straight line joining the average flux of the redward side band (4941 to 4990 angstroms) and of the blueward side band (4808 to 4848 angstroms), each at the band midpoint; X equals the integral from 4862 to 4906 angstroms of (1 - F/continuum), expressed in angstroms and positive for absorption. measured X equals 1.4 angstroms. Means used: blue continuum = 9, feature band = 8.62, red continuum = 8.79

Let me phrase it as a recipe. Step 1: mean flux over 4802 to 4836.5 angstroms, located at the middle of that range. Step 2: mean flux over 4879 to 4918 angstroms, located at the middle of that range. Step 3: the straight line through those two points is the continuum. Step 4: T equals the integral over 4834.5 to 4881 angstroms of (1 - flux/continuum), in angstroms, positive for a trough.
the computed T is 1.8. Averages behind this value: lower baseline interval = 9.05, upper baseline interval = 8.89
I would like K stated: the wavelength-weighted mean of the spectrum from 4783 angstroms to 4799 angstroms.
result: 8.97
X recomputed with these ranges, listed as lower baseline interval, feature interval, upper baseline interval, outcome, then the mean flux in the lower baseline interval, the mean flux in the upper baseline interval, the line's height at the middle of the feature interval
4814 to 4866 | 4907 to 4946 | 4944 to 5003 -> -0.4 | 8.86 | 8.81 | 8.83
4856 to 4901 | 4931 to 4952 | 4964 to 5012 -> -0.9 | 8.57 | 8.73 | 8.66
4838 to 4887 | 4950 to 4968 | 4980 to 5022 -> -0.8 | 8.65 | 8.61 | 8.62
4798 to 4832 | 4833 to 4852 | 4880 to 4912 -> 0.0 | 9.04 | 8.86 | 8.98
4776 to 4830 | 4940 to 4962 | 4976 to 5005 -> -0.3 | 9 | 8.69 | 8.76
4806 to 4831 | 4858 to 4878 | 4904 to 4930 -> 1.6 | 9.01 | 8.8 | 8.91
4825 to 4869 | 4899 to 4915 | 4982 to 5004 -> -0.2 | 8.76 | 8.68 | 8.73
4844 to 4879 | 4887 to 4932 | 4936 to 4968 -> -0.5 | 8.54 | 8.98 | 8.77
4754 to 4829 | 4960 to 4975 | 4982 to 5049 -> -0.2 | 8.98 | 8.68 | 8.74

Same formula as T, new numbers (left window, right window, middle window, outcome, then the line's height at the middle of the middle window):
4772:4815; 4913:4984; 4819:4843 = -0.6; 8.93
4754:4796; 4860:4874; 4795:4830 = -1.9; 8.57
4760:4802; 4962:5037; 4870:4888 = 0.1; 8.82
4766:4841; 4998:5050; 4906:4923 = -0.2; 8.83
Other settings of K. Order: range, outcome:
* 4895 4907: 9.08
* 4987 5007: 8.82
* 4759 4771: 8.65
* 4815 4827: 9.07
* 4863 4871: 7.79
